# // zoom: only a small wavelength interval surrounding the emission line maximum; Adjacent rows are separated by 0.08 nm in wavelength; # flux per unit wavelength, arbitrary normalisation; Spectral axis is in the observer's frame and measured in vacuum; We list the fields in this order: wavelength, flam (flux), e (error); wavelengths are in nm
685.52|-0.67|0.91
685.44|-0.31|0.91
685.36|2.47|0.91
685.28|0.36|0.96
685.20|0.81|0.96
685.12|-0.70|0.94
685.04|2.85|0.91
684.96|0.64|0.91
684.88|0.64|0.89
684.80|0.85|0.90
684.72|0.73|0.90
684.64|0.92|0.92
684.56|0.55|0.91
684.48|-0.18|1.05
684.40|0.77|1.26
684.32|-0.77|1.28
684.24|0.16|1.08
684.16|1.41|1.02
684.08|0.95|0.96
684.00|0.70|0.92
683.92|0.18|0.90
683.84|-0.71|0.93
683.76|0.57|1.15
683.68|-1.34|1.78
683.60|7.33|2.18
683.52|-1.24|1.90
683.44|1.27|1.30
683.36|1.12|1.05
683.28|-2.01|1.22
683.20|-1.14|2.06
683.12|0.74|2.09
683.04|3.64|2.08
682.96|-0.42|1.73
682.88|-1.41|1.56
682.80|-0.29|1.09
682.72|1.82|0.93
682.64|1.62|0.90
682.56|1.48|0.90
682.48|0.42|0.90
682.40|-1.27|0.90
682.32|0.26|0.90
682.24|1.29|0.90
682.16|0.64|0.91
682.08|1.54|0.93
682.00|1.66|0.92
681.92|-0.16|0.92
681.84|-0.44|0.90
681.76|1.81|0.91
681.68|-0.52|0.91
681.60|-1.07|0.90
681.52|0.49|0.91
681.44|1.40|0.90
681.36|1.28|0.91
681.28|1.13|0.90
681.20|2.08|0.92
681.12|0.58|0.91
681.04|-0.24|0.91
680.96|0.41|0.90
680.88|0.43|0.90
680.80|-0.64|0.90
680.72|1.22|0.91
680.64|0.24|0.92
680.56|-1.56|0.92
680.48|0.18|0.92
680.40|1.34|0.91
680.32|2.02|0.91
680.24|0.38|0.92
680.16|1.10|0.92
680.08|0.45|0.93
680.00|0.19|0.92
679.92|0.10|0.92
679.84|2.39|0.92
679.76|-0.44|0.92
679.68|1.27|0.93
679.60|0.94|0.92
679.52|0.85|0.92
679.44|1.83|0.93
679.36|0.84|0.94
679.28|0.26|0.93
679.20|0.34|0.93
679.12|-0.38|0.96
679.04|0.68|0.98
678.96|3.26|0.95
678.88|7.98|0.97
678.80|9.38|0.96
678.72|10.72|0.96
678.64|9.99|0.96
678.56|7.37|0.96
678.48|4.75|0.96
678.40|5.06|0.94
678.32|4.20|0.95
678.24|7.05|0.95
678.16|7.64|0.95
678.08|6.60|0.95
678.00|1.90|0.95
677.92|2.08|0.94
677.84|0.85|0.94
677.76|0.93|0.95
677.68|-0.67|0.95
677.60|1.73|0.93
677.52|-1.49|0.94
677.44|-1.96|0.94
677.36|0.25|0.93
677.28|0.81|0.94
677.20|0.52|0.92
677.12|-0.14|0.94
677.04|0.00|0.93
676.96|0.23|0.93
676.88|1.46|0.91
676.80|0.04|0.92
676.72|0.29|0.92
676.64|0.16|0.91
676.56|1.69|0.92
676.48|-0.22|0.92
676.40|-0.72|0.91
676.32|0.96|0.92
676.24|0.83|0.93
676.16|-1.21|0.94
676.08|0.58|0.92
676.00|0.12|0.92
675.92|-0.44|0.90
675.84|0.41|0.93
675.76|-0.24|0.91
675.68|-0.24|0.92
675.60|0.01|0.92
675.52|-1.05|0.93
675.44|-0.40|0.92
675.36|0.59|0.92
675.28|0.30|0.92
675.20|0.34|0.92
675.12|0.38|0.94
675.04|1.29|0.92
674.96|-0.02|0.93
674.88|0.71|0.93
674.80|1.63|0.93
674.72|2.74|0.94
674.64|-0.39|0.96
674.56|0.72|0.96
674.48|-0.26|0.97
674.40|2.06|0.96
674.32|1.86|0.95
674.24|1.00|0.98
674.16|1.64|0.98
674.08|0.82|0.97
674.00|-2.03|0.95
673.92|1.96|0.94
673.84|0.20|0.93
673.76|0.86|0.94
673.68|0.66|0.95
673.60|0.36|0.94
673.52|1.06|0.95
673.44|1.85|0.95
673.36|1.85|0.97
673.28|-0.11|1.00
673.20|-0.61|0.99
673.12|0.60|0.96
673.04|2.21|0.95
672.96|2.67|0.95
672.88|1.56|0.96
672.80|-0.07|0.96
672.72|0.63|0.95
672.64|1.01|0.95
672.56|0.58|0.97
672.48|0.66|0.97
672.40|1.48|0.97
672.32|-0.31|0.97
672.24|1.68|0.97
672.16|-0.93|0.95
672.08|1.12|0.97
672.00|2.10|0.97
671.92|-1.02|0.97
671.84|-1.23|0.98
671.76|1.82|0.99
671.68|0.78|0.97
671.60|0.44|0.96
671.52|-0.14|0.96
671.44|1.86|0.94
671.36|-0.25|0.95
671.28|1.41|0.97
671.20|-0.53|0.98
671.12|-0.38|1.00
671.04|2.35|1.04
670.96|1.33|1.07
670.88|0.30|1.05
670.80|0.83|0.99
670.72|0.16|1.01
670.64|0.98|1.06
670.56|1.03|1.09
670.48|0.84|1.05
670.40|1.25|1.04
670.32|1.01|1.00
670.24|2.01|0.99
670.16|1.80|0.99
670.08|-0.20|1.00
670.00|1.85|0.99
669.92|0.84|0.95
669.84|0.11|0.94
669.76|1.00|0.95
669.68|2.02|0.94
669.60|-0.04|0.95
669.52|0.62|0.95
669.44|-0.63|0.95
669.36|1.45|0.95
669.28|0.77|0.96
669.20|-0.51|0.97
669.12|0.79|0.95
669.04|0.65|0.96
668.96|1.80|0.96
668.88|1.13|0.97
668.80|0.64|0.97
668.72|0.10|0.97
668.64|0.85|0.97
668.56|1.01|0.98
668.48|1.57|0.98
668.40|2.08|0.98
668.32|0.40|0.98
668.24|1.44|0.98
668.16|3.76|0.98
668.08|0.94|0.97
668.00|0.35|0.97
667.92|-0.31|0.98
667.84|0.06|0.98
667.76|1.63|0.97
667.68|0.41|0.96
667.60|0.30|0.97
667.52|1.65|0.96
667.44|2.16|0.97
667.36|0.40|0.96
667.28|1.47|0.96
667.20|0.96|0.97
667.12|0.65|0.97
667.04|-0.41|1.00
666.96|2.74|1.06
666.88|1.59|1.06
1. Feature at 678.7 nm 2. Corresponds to [O II] 3727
